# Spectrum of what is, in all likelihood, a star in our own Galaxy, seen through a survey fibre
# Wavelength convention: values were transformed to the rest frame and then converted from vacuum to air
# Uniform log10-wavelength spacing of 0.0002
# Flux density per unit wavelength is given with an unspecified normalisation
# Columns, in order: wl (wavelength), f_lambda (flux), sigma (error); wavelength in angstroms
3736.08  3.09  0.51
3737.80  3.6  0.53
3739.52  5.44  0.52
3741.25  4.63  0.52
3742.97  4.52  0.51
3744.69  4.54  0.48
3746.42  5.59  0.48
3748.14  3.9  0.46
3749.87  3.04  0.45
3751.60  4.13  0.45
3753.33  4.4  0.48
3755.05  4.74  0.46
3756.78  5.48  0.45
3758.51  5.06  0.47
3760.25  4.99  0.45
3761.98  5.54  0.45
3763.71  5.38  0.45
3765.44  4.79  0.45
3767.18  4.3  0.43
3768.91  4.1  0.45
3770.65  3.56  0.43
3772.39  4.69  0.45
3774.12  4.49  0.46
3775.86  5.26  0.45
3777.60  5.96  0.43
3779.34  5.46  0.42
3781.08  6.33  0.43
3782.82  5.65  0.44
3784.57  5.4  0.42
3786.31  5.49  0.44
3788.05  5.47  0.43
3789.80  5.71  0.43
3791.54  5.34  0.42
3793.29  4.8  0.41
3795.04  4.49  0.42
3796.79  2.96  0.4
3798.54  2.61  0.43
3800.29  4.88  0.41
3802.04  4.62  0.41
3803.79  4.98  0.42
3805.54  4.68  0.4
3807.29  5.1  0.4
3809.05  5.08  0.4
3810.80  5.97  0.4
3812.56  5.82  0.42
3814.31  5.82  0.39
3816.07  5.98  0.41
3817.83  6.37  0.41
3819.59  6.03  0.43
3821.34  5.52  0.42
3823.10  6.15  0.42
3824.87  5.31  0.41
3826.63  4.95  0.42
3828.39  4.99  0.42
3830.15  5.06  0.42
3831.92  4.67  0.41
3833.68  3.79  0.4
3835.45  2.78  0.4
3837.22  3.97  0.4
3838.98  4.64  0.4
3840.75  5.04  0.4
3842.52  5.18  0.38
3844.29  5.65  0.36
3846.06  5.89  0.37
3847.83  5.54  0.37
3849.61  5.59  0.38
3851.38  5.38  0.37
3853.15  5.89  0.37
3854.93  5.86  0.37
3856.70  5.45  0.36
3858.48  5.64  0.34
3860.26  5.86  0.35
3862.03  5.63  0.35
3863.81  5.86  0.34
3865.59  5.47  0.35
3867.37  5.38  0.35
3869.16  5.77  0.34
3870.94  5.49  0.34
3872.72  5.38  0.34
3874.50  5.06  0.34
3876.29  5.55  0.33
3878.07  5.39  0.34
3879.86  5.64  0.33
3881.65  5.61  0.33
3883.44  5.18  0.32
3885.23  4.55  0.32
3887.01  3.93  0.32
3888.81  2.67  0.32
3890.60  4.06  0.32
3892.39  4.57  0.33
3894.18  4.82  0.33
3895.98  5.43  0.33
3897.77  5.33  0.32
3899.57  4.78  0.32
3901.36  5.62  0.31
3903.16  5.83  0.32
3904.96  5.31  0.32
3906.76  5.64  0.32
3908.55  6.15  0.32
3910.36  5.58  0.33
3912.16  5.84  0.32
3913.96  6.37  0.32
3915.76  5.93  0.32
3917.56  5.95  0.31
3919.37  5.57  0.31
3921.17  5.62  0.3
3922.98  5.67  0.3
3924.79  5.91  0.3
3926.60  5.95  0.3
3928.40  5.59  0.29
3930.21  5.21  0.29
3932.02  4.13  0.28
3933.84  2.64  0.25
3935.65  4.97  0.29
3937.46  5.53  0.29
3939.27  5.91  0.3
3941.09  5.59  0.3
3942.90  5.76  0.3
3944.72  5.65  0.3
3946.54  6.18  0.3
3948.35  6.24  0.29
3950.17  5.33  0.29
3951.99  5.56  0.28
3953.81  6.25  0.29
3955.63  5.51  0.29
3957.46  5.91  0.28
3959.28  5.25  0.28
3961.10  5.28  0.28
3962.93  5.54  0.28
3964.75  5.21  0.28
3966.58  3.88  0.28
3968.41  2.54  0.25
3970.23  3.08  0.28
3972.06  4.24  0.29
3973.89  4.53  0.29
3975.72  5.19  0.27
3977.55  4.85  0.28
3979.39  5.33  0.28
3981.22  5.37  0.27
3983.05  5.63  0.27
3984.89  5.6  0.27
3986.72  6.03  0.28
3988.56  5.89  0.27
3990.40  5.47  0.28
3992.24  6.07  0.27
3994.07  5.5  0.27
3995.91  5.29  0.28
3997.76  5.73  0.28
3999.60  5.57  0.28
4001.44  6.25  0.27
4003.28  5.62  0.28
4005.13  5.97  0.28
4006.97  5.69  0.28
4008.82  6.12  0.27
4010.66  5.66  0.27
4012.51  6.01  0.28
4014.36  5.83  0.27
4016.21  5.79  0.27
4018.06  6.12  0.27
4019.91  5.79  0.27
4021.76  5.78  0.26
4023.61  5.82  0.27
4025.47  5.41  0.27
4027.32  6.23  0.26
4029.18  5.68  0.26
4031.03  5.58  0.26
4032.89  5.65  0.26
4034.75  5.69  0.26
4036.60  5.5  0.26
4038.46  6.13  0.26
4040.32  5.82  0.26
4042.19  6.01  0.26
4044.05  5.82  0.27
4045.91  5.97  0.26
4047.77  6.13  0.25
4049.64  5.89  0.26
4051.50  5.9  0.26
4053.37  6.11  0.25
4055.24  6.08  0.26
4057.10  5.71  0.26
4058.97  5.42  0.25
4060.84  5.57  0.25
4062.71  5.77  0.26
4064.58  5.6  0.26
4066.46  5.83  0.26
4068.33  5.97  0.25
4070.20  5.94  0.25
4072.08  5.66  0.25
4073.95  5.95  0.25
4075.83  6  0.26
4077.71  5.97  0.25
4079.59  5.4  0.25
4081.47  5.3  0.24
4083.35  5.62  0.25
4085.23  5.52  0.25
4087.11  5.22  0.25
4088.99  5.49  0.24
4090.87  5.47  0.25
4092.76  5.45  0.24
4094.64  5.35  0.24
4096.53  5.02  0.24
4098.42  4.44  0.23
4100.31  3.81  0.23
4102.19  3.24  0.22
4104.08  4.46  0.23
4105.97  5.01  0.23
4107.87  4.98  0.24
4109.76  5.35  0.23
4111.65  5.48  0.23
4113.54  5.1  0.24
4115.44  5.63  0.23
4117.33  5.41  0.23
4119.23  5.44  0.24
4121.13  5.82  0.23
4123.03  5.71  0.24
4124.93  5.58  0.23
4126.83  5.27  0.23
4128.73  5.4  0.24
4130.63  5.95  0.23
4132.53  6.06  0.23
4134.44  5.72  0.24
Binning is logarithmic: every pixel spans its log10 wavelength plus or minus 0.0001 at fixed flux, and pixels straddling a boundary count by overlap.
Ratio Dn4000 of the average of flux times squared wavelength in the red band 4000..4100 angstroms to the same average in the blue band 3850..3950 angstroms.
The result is 1.14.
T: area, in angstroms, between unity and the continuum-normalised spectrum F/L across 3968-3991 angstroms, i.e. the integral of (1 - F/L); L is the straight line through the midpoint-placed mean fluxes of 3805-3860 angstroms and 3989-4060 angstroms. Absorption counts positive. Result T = 3.0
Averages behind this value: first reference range 5.29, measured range 4.95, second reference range 5.81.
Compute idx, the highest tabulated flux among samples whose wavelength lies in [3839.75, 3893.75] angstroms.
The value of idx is 5.89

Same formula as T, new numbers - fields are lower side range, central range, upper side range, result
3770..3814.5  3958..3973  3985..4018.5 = 3.3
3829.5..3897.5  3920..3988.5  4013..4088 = 2.6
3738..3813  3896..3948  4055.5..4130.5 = -4.3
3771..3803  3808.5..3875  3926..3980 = -4.9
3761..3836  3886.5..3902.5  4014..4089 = 2.1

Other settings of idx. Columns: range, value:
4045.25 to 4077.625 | 6.13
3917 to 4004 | 6.25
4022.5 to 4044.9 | 6.23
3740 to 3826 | 6.37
